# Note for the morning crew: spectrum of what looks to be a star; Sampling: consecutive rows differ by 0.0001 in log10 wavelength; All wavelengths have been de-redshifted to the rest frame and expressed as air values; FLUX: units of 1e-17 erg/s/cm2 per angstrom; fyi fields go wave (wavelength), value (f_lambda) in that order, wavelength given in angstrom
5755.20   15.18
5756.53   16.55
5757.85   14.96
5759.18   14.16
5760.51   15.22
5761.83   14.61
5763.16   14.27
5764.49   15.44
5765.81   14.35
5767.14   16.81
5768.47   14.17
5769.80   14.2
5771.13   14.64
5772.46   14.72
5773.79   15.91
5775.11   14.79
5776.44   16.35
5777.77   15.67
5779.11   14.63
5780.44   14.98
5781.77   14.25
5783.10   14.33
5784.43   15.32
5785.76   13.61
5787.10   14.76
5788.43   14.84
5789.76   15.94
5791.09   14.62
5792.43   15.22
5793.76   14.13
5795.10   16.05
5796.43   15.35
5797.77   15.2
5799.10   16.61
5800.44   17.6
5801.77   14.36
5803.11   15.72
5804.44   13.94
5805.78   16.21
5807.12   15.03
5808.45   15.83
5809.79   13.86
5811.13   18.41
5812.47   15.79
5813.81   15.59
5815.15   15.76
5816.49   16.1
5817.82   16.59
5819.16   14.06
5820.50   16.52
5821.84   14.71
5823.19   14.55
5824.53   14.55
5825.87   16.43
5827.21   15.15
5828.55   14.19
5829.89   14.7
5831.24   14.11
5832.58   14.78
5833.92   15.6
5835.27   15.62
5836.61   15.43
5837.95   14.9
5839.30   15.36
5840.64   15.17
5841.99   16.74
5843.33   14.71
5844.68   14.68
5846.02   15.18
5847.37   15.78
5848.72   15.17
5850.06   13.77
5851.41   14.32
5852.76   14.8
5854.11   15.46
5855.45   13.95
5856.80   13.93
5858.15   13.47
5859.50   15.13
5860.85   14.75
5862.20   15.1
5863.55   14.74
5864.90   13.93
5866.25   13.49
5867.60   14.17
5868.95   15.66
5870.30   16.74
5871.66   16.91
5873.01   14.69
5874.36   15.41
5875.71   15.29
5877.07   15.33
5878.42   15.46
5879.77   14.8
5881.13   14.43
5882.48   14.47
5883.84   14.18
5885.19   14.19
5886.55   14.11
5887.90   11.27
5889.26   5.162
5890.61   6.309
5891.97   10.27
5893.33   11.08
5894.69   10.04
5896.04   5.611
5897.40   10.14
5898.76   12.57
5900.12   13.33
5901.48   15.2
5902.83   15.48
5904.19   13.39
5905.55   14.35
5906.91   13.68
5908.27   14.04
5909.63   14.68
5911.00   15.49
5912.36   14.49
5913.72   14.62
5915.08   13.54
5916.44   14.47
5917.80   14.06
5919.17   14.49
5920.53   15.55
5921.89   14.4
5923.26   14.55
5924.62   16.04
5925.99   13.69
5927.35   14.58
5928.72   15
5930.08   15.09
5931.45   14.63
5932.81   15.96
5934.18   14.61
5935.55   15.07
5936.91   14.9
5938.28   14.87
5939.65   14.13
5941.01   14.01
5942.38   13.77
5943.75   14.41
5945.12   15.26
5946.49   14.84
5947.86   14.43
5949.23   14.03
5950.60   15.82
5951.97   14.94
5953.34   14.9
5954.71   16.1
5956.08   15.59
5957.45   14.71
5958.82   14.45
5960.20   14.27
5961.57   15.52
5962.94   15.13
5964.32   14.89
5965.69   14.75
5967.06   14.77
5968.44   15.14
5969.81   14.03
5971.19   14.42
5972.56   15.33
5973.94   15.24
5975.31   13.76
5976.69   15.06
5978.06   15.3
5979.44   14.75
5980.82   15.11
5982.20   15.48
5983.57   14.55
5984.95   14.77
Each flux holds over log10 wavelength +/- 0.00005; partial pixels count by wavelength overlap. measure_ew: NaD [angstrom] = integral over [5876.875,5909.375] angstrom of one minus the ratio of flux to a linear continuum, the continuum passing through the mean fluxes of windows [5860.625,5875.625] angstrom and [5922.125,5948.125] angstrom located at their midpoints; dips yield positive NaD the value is 5.4 angstrom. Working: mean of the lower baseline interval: 15.1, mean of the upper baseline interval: 14.7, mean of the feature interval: 12.4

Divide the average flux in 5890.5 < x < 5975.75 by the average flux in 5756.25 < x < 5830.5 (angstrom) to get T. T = 0.9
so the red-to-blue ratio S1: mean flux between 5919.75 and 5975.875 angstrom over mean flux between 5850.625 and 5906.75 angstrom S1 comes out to 1.10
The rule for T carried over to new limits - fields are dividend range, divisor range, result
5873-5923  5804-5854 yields 0.87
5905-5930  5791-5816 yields 0.94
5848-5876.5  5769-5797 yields 0.99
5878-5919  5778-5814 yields 0.84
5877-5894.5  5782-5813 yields 0.80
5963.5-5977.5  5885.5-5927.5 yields 1.14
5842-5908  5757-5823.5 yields 0.90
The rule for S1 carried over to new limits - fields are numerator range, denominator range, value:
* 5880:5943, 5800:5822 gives 0.86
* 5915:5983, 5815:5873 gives 0.99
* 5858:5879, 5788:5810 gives 0.98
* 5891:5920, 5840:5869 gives 0.89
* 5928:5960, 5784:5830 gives 0.97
